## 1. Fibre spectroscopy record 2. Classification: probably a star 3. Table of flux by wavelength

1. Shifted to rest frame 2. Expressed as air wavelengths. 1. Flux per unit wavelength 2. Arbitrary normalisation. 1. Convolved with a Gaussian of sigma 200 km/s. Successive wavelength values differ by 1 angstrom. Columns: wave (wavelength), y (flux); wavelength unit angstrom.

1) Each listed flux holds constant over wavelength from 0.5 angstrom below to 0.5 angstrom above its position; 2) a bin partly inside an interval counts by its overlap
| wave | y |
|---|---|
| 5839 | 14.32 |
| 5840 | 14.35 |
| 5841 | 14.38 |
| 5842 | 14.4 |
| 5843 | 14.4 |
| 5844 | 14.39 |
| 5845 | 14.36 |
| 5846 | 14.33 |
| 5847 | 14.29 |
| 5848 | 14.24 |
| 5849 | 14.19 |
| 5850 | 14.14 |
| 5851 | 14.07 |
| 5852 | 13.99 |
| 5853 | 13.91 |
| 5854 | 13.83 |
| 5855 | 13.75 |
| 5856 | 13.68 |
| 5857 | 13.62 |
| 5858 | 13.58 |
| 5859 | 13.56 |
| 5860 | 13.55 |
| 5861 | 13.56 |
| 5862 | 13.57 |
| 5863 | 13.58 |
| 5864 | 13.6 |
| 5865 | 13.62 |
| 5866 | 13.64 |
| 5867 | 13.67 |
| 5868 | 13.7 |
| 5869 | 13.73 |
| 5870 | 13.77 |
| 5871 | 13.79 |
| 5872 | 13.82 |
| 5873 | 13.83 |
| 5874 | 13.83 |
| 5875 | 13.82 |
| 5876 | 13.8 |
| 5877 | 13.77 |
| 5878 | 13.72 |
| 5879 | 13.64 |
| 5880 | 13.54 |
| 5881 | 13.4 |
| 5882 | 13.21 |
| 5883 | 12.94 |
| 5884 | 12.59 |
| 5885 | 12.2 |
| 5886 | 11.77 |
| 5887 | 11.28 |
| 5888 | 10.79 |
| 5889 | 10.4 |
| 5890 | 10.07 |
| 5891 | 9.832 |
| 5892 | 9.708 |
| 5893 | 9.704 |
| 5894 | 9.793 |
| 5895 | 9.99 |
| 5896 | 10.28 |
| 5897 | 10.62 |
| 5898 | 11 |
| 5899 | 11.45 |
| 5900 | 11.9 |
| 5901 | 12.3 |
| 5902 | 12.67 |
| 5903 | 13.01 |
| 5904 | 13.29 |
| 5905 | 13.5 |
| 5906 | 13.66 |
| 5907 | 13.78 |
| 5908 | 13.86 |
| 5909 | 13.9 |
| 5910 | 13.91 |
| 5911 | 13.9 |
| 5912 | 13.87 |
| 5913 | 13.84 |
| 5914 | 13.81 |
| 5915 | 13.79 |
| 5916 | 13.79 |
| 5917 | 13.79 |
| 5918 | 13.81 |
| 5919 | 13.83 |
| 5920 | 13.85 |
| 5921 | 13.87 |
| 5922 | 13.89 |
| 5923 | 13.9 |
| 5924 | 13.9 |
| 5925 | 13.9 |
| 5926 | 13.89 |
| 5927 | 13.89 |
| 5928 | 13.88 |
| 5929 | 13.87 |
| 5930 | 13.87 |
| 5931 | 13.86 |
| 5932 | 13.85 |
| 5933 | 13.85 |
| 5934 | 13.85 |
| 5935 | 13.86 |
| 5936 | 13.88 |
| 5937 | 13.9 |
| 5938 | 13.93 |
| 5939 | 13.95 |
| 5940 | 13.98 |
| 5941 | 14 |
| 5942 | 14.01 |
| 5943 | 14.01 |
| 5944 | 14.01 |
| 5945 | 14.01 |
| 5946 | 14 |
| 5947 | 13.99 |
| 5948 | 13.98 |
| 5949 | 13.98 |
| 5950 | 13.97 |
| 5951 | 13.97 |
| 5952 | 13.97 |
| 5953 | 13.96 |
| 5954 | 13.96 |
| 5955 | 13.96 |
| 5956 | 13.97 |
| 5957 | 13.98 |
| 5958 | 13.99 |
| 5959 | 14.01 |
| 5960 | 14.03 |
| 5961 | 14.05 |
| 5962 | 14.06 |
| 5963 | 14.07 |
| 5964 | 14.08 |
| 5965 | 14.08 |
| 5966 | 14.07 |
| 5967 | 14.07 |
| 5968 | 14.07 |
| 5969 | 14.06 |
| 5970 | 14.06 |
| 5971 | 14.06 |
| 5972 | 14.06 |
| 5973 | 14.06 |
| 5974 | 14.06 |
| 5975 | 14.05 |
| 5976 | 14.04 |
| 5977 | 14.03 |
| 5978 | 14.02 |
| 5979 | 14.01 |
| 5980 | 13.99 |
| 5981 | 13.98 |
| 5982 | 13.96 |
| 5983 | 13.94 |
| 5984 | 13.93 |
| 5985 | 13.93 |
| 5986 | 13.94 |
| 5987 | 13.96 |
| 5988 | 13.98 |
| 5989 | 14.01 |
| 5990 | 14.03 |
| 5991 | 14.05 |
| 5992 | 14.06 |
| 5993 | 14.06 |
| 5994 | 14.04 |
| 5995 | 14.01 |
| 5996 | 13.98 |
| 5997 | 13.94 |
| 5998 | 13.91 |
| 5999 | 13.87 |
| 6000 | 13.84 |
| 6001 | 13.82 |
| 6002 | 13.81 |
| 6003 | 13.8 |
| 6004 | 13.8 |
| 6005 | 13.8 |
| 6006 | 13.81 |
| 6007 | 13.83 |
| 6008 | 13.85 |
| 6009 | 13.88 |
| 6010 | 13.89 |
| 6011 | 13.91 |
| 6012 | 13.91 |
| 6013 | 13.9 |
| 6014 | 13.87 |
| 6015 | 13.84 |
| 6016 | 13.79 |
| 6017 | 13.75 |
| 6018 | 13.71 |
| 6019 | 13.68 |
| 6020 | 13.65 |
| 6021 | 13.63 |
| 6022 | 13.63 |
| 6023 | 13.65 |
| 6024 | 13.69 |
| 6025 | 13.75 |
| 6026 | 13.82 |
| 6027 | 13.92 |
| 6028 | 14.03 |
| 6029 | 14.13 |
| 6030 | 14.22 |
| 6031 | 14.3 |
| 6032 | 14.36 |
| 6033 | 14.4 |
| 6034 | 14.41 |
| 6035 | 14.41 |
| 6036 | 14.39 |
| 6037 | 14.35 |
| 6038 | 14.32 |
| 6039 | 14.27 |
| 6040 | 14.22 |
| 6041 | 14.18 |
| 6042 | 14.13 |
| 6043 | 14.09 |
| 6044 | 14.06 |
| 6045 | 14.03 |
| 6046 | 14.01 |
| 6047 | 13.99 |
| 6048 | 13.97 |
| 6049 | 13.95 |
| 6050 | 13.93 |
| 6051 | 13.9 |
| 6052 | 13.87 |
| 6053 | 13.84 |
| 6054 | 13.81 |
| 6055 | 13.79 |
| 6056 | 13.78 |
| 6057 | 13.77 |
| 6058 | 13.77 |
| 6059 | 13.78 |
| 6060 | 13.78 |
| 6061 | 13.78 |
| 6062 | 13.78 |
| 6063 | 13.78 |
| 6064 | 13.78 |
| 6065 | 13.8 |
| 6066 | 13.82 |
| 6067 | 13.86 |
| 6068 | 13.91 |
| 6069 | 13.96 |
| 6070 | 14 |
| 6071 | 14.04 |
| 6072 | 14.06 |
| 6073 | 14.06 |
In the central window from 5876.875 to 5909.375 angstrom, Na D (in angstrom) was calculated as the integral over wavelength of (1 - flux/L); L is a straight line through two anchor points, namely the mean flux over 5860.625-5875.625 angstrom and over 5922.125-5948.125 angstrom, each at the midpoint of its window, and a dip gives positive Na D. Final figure 4.2 angstrom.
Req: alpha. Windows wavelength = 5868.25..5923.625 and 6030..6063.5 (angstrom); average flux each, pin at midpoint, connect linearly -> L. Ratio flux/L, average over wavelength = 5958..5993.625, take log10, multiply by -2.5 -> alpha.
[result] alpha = -0.046 mag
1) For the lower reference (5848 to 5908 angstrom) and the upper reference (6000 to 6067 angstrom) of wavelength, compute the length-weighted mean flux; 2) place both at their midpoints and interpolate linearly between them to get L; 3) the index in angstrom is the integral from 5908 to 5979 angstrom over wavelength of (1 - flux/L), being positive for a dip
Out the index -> -3.57 angstrom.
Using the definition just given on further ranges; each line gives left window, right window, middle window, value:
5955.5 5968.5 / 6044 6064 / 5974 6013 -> 0.11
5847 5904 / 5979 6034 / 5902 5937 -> -1.65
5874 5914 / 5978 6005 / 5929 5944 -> -0.99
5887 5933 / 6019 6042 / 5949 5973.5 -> -1.30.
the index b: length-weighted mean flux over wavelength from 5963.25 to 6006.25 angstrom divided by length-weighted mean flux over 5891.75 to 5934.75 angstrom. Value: 1.07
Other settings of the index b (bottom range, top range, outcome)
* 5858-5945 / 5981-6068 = 1.06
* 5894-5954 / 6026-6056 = 1.05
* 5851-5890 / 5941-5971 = 1.05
